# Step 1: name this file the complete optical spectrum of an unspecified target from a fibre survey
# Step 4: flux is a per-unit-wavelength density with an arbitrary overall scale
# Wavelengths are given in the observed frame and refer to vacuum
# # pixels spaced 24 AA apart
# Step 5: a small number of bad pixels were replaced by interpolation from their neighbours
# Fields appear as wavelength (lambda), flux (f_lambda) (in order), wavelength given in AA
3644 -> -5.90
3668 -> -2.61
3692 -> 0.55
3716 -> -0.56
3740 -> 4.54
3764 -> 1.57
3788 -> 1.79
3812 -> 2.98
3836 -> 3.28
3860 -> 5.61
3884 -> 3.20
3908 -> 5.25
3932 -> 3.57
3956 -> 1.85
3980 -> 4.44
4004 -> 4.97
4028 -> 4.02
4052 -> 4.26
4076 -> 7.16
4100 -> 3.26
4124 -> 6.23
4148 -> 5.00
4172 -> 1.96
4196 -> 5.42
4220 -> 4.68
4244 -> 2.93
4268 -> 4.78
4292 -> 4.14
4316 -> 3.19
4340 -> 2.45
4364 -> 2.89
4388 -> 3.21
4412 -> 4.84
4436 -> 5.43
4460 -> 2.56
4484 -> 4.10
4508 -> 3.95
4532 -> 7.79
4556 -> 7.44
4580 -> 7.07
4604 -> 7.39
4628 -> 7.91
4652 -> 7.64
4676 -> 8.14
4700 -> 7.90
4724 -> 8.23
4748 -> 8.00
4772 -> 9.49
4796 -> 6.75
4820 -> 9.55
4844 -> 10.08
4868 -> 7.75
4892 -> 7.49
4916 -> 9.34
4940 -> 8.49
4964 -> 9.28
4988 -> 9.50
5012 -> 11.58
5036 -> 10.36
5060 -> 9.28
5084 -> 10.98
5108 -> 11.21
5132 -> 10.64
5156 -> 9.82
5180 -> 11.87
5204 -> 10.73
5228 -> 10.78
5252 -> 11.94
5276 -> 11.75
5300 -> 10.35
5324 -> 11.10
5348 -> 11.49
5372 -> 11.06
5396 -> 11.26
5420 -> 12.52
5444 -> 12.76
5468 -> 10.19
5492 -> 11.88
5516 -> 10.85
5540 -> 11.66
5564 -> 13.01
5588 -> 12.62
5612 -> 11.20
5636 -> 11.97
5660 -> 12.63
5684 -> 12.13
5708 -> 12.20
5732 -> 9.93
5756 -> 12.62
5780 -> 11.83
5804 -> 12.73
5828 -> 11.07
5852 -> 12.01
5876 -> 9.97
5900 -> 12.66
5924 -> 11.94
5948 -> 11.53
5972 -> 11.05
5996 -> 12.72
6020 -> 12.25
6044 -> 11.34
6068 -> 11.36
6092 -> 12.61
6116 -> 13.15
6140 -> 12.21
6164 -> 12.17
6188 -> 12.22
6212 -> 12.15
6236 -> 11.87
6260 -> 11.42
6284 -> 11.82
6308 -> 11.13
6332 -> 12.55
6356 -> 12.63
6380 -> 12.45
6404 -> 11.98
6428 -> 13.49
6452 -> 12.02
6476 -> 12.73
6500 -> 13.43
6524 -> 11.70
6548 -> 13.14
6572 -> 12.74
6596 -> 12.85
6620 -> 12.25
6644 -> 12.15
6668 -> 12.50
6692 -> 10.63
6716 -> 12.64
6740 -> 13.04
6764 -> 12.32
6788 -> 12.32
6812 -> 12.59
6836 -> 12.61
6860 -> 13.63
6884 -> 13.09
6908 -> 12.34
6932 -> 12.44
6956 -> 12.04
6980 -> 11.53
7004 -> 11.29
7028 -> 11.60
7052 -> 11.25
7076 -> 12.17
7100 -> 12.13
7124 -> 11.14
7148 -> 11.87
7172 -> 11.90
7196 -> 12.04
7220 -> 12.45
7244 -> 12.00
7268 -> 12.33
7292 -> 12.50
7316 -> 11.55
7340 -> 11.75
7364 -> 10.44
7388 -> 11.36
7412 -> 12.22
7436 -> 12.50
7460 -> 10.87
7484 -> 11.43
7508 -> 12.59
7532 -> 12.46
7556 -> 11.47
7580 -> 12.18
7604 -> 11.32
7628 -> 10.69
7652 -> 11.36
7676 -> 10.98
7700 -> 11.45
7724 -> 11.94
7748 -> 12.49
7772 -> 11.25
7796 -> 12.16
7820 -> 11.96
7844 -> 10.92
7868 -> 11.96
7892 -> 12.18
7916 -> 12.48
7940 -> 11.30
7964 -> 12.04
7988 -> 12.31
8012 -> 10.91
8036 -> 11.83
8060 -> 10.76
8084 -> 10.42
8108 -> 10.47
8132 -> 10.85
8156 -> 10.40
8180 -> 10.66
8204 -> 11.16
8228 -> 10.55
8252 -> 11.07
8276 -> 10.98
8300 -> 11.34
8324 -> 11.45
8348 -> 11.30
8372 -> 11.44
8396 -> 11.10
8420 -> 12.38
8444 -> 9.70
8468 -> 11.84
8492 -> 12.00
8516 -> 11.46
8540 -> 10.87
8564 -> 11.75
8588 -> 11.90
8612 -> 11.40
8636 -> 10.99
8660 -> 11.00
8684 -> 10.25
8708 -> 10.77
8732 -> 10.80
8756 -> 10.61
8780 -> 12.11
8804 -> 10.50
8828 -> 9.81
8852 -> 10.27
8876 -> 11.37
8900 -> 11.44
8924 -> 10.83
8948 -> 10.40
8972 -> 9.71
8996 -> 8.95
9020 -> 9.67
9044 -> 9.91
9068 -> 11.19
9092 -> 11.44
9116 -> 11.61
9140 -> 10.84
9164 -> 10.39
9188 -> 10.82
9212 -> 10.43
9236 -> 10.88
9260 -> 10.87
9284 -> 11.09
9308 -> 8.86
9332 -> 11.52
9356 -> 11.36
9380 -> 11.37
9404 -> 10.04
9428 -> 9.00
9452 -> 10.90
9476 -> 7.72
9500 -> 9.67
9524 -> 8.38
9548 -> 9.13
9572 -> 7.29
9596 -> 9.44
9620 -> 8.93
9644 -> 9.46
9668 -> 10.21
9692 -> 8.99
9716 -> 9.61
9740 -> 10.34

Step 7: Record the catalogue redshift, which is 0.13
